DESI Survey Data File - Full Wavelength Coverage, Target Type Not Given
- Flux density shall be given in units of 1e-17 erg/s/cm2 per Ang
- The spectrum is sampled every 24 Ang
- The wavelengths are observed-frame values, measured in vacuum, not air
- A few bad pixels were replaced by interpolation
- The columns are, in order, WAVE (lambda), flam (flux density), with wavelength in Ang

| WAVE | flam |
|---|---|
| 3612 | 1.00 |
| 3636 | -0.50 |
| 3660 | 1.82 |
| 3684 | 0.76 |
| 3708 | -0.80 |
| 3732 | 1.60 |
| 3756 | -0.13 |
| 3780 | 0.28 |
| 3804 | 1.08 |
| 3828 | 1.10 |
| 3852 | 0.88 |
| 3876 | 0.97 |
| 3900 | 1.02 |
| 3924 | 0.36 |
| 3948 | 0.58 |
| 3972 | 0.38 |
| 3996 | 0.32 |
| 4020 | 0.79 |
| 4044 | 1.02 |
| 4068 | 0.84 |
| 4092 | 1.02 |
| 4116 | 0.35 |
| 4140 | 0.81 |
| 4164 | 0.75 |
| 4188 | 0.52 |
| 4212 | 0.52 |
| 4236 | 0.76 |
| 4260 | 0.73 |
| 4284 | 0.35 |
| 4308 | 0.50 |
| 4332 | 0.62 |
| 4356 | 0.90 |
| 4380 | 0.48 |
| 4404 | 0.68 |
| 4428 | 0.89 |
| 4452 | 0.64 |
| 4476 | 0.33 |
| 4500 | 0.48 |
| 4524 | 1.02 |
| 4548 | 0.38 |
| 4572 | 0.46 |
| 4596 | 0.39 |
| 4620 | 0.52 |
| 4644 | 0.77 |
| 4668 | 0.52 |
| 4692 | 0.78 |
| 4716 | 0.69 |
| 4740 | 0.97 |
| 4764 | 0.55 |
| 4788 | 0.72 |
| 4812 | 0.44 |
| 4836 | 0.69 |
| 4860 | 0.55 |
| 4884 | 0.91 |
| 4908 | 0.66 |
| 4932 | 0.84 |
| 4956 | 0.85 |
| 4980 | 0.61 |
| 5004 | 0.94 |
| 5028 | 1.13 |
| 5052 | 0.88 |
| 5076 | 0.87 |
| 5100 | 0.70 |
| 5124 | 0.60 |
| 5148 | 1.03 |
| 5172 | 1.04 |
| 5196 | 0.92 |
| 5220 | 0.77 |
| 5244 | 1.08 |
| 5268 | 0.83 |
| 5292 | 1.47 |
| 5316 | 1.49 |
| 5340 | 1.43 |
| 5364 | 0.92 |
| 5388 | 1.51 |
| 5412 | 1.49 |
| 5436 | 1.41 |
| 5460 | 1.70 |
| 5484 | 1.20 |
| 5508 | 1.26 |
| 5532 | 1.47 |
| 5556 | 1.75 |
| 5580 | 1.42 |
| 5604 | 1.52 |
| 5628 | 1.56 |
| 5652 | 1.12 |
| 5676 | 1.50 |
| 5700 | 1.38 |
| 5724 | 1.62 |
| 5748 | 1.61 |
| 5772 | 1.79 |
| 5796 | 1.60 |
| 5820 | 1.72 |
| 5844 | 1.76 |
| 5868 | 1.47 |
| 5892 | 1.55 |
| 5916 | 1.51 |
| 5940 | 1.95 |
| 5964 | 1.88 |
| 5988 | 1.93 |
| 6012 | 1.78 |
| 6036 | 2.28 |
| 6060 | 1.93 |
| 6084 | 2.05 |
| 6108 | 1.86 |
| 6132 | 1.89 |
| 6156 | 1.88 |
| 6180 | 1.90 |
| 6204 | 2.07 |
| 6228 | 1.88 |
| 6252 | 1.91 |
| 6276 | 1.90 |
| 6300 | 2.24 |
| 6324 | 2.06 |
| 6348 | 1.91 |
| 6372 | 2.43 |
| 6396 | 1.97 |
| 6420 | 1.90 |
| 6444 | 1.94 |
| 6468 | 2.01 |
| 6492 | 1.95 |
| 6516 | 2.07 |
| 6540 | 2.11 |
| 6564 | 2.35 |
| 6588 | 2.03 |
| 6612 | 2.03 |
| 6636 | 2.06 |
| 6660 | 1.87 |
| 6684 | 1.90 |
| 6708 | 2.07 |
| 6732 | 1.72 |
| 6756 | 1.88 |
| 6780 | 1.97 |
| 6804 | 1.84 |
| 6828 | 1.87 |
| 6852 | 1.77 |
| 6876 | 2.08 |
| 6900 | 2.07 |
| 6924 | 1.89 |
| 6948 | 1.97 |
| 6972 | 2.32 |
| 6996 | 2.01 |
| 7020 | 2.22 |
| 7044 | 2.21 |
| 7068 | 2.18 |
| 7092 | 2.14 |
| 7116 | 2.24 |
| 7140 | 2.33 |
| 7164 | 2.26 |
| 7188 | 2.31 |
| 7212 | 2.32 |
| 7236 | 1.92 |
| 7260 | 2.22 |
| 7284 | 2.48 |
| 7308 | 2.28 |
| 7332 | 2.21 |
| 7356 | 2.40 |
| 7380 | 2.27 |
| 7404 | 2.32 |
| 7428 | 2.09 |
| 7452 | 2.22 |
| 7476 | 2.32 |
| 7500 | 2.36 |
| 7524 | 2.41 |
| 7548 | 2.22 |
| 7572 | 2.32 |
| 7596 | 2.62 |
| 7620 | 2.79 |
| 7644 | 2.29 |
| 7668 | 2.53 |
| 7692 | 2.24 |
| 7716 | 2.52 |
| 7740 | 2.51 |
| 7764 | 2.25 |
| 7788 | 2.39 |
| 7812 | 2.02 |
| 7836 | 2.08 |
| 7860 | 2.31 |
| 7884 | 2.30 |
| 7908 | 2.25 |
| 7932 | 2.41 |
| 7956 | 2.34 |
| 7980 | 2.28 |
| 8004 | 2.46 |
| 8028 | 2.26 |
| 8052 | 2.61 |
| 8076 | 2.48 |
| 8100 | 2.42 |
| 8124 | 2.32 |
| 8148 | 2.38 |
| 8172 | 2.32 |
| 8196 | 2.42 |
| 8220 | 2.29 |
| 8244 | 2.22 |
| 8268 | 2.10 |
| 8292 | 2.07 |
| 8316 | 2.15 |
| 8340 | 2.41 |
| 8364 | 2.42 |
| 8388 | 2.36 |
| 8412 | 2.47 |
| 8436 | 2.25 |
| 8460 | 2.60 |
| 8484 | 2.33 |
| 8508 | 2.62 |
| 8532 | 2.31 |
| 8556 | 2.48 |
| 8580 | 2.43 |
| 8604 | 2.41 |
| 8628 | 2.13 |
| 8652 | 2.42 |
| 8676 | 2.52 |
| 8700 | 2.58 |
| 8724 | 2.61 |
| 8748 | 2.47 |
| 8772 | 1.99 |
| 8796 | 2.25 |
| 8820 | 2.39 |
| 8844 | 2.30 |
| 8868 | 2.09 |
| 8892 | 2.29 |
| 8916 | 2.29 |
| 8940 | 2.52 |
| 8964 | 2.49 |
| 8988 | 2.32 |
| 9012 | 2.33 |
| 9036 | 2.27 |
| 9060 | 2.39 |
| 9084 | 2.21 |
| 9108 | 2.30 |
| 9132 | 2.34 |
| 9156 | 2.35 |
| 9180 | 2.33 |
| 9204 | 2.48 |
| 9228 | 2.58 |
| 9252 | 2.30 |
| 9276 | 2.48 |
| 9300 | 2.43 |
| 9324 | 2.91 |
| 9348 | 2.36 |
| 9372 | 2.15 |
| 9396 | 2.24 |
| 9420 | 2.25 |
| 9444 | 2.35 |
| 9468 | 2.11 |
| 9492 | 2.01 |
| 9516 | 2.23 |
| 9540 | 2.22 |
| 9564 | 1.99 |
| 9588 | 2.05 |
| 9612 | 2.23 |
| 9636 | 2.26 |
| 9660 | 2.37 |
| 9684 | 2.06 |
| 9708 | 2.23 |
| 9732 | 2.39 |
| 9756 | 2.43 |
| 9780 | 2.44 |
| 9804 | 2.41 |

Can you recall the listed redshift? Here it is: 0.33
